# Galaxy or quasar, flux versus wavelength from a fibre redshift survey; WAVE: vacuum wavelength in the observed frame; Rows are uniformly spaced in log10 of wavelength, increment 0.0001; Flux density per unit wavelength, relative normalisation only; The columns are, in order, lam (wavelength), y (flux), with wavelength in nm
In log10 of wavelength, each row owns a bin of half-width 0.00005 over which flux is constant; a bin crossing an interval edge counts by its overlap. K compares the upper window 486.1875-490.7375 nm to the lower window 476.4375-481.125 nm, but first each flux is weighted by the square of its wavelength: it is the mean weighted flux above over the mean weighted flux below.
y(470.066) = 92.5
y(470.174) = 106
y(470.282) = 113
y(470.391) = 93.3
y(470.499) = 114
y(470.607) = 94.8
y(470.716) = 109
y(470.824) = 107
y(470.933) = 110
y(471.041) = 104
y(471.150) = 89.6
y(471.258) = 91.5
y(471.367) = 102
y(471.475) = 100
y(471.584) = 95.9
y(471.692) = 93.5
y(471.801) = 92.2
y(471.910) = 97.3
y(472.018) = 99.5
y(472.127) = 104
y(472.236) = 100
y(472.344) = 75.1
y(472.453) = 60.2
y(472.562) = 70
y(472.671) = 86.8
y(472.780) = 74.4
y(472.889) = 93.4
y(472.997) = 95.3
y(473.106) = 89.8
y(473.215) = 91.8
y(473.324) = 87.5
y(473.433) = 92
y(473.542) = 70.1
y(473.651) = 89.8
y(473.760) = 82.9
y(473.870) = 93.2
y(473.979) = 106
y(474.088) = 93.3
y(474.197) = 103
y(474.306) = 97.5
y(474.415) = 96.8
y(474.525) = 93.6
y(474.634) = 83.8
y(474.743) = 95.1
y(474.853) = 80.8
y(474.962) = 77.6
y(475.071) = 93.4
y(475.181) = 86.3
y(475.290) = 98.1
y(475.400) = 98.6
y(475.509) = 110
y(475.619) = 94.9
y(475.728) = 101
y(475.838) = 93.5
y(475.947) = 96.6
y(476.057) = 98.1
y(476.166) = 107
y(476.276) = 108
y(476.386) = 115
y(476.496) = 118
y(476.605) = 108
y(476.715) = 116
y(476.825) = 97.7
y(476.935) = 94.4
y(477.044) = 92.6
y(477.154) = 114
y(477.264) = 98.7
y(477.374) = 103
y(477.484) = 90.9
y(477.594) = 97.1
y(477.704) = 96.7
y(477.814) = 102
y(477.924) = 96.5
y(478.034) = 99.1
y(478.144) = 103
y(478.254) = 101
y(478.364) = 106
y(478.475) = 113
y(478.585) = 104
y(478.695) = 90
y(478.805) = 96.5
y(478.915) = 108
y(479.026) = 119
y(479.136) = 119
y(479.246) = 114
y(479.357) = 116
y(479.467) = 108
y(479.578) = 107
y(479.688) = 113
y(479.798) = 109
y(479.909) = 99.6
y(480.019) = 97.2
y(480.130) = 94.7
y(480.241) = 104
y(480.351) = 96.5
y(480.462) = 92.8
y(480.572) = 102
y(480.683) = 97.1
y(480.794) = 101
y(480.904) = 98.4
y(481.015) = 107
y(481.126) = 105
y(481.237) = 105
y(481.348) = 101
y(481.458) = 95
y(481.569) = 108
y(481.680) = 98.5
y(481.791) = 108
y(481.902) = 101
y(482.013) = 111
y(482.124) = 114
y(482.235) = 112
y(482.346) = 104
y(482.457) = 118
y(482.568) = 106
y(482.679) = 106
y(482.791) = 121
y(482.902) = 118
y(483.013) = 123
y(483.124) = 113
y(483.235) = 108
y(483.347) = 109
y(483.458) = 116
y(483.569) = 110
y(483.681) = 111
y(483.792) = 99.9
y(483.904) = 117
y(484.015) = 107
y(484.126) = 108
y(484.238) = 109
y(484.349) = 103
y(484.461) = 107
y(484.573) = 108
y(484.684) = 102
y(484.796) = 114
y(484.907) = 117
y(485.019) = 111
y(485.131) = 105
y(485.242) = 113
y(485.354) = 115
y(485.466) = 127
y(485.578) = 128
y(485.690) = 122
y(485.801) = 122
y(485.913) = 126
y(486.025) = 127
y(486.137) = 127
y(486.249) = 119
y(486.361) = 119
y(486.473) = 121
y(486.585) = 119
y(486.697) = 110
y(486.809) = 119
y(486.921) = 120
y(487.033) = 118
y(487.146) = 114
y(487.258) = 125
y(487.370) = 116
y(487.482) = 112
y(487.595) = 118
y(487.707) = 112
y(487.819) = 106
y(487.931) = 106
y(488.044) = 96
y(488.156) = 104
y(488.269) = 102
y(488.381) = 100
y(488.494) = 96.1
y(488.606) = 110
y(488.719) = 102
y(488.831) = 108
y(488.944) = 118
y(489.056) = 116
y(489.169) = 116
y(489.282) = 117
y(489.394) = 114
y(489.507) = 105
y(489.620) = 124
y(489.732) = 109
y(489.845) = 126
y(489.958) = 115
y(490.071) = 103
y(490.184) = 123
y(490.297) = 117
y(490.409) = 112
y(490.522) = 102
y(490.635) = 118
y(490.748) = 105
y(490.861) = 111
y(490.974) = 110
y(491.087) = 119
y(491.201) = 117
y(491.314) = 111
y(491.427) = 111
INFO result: 1.13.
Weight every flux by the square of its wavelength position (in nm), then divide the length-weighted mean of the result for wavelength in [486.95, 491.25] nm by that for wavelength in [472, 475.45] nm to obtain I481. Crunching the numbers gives 1.3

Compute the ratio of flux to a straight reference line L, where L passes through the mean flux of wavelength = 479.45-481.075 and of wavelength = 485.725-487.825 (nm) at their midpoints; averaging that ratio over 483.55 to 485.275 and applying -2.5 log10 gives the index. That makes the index 0.037 mag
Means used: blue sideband 102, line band 109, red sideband 119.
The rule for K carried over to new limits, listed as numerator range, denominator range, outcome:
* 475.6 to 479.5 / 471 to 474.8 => 1.16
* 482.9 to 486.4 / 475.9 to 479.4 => 1.13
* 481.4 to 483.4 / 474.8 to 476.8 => 1.13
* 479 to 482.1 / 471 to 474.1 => 1.20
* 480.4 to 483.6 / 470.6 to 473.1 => 1.20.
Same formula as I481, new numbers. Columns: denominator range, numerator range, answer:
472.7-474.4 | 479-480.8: 1.19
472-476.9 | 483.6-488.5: 1.27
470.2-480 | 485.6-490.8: 1.22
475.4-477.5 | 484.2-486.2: 1.16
